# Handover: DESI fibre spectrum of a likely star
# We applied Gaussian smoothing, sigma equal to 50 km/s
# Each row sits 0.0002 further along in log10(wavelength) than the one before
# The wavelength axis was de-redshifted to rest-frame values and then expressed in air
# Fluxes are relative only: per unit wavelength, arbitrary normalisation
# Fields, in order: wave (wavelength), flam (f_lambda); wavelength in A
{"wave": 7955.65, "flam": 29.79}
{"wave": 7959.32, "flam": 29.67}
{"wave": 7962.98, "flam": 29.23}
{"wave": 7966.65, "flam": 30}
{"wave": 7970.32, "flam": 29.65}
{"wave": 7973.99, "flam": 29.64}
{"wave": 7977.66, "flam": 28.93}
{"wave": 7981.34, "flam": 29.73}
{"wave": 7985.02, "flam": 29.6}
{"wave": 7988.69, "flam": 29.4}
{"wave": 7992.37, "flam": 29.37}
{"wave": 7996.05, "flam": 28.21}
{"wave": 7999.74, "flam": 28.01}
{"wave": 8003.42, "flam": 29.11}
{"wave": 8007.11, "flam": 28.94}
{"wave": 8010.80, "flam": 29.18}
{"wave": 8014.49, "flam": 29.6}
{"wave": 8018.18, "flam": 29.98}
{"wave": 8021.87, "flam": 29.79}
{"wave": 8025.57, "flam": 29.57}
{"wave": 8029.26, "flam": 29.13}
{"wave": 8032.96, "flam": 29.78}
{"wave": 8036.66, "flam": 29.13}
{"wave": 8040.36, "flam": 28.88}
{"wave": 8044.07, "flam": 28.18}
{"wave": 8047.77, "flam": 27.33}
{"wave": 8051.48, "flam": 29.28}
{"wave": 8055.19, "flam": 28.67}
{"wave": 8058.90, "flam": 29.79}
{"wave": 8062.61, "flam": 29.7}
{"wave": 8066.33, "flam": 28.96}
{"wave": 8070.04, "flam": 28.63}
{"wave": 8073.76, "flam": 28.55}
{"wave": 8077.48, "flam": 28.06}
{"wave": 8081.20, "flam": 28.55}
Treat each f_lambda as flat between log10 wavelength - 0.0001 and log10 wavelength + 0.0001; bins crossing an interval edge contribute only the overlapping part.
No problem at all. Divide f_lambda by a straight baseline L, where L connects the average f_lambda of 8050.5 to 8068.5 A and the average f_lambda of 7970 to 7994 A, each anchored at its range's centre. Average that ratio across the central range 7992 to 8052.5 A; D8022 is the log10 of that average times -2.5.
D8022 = 0.01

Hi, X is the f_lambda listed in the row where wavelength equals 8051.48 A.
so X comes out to 29.28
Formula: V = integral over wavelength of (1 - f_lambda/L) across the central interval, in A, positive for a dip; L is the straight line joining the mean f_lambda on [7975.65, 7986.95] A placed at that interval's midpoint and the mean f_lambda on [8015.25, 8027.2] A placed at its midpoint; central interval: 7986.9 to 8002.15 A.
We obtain 0.4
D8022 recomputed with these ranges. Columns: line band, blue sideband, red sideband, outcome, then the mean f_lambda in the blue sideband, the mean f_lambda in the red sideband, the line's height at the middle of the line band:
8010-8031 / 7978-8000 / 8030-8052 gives -0.03 mag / 29.1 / 28.7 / 28.9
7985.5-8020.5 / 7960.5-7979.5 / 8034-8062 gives 0.00 mag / 29.5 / 28.8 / 29.2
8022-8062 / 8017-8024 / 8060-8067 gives 0.02 mag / 29.9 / 29.4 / 29.6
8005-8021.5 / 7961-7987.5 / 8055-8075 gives 0.00 mag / 29.5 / 29.1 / 29.4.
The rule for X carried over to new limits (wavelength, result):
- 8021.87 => 29.79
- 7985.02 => 29.6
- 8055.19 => 28.67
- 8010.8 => 29.18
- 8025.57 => 29.57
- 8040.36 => 28.88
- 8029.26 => 29.13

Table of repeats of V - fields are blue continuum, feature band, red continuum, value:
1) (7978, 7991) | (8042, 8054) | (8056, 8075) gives 0.4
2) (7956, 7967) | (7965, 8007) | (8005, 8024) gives 0.5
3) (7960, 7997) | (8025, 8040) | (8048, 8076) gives -0.1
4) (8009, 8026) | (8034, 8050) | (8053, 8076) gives 0.5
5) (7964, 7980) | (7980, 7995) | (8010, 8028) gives 0.1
